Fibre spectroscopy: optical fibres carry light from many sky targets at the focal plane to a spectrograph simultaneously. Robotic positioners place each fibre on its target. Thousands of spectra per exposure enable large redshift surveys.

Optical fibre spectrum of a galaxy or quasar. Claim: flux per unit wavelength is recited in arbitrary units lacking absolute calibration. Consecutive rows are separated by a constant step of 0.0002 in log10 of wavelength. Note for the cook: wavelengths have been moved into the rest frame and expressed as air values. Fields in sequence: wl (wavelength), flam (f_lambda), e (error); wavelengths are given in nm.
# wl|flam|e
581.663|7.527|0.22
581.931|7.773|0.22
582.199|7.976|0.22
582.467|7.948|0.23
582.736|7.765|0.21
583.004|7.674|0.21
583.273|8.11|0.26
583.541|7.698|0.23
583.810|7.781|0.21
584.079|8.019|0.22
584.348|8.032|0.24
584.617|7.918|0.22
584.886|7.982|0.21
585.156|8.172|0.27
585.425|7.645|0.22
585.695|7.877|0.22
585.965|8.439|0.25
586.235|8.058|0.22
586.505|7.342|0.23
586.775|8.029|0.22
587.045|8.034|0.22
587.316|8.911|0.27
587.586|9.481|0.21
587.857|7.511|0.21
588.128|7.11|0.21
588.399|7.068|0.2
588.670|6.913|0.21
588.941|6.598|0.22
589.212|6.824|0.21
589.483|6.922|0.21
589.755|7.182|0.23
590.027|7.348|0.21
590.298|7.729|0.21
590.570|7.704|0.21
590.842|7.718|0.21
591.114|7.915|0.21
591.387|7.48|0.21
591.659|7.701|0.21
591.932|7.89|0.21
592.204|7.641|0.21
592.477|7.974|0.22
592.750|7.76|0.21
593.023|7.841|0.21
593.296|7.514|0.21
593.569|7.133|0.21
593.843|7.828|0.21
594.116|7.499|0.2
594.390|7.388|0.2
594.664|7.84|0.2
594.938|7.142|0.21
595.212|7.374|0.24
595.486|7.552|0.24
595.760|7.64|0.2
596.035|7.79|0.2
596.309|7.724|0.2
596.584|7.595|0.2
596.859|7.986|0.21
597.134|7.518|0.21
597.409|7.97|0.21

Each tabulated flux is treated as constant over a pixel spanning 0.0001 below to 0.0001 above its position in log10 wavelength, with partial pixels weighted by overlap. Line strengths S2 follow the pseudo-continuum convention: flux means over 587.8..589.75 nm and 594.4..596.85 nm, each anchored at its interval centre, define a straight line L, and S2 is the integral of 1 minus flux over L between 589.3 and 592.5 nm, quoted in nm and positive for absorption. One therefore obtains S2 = -0.18 nm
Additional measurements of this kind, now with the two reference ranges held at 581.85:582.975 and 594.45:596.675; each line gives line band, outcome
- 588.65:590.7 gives 0.14 nm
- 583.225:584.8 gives -0.02 nm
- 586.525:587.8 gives -0.11 nm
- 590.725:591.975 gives -0.01 nm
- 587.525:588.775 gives 0.03 nm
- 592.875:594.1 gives 0.01 nm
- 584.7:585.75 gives -0.02 nm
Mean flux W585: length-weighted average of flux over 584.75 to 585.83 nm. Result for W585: 7.92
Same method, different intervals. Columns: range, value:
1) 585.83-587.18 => 7.98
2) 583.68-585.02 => 7.95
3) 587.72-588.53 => 7.23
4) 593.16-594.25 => 7.5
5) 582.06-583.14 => 7.84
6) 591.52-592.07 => 7.8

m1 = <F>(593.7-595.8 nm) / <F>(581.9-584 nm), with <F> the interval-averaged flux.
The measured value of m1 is 1.0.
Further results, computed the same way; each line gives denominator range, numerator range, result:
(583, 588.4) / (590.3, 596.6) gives 0.96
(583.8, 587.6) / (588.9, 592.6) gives 0.93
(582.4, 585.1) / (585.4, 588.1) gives 1.03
